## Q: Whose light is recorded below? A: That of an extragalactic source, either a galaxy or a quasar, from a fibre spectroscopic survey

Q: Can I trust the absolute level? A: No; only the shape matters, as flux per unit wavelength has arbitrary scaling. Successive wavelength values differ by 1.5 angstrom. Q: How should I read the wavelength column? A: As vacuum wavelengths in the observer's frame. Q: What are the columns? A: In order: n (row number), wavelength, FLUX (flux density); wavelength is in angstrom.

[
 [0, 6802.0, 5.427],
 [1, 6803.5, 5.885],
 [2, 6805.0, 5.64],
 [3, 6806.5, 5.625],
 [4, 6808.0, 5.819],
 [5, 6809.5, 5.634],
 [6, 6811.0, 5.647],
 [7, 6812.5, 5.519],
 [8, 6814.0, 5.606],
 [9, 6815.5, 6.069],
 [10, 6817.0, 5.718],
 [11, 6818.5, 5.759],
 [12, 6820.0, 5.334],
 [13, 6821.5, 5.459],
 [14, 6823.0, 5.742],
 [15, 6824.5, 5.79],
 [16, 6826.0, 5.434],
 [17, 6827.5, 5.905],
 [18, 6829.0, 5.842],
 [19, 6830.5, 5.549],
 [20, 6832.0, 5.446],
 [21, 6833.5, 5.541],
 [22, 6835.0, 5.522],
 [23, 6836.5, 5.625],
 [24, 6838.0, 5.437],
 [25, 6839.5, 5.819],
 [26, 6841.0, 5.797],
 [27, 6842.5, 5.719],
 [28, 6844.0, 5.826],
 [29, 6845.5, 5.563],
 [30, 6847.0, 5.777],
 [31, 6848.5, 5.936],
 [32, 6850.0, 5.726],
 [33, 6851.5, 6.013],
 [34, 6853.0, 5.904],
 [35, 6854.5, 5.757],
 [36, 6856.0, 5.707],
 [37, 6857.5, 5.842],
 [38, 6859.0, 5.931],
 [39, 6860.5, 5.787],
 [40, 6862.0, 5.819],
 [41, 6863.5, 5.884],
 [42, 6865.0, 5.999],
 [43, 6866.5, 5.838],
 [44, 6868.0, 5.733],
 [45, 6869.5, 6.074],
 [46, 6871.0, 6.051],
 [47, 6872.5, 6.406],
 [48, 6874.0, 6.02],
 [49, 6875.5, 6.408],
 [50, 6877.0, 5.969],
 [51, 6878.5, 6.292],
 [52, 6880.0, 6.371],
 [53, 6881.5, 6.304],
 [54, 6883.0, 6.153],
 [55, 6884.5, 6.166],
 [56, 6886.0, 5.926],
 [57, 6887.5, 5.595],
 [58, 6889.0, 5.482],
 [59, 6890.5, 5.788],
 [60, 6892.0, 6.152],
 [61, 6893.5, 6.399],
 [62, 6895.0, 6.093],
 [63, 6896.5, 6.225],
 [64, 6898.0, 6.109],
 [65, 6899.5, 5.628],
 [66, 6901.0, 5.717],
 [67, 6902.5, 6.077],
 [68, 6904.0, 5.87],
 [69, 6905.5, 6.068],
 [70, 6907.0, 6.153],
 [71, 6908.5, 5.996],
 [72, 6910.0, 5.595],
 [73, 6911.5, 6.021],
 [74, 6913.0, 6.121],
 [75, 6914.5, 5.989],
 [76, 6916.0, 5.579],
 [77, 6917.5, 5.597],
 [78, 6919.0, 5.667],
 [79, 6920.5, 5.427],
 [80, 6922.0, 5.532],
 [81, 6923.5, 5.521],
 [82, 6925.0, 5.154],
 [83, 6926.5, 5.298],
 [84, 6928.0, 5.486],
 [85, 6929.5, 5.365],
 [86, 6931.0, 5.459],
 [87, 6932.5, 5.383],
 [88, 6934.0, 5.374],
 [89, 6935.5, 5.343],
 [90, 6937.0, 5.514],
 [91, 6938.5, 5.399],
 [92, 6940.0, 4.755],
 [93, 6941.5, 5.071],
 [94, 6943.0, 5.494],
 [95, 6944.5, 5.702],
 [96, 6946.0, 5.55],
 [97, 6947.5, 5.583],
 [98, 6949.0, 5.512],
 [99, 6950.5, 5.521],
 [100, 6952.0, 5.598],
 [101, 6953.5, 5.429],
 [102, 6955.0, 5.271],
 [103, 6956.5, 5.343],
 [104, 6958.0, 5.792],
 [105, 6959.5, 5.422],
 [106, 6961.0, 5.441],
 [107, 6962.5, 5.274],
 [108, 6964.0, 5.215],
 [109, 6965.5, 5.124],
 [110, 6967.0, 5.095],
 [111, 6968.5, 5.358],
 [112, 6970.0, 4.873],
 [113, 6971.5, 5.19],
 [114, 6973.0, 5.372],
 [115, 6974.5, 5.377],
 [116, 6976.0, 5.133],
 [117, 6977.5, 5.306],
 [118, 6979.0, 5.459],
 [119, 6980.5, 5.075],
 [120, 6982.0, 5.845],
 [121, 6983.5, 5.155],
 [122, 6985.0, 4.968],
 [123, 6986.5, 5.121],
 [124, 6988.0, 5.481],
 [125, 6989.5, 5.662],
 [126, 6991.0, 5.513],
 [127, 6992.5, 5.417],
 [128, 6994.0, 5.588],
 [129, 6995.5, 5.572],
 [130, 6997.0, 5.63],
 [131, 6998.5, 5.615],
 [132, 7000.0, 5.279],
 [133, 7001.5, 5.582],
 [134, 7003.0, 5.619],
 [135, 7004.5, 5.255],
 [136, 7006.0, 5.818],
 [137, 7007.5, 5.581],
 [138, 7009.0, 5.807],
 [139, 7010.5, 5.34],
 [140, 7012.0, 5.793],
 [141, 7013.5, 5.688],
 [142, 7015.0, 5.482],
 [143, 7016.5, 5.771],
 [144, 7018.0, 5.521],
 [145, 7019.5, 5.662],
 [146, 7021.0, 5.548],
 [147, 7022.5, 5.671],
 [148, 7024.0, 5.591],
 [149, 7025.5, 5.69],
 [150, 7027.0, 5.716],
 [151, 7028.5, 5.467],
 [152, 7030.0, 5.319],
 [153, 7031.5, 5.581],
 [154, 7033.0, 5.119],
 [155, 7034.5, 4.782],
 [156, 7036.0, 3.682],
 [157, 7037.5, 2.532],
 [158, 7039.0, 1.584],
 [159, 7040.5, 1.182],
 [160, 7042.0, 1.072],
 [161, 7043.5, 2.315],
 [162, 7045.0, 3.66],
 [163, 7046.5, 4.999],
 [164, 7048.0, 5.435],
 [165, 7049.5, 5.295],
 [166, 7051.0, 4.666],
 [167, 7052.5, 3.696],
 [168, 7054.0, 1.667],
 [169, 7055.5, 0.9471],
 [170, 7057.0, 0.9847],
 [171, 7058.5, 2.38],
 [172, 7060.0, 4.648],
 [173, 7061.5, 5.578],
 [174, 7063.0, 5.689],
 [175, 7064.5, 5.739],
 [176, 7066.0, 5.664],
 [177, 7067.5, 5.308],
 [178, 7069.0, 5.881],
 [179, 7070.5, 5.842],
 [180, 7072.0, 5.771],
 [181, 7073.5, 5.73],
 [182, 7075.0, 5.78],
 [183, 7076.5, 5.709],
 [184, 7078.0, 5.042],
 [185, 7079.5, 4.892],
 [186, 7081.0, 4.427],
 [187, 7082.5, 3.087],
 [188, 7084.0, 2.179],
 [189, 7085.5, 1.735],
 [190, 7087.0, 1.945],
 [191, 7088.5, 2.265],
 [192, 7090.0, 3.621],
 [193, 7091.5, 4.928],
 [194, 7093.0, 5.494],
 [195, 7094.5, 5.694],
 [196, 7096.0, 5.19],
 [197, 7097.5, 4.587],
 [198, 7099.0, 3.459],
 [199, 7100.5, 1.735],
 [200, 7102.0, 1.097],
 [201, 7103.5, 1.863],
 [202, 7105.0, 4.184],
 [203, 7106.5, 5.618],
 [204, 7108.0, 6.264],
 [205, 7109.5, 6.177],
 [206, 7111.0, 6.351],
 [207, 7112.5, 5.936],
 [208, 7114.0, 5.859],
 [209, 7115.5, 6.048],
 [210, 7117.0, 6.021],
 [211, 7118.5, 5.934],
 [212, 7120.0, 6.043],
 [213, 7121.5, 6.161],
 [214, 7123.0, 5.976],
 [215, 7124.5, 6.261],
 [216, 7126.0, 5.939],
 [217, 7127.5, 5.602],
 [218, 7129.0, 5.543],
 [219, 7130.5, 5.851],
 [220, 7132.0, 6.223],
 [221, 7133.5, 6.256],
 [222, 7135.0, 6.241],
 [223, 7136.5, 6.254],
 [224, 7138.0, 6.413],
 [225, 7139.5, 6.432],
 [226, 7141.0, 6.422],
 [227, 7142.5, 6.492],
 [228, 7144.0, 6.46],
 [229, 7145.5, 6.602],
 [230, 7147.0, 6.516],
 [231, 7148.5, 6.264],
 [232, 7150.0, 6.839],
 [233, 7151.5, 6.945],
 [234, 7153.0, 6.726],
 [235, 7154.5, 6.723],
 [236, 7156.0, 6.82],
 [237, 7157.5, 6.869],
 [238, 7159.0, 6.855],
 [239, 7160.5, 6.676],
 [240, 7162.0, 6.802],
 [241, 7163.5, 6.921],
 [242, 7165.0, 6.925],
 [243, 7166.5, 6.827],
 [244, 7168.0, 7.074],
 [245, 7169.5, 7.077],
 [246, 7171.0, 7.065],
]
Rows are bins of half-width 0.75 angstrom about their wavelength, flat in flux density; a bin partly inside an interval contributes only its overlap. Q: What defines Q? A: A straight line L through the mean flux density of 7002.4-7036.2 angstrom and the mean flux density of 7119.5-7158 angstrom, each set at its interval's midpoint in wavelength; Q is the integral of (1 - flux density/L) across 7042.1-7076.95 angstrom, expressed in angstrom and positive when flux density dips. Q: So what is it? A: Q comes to 8.2 angstrom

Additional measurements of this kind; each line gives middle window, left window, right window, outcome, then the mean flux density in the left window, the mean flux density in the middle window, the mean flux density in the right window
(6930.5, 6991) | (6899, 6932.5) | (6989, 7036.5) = 2.64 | 5.69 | 5.35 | 5.49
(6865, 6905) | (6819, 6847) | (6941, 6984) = -3.65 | 5.64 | 6.03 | 5.37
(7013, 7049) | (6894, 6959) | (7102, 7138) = 7.06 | 5.62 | 4.54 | 5.68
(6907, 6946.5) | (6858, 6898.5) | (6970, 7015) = 1.77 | 6.03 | 5.53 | 5.45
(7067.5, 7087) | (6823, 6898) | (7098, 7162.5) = 4.20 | 5.89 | 4.59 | 5.85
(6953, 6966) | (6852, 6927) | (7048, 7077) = 0.01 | 5.91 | 5.37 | 4.59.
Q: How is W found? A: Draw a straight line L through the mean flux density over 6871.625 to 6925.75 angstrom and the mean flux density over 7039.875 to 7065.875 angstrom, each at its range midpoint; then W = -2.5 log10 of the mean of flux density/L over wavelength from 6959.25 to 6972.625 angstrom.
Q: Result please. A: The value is -0.07 mag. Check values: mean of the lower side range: 5.93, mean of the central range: 5.22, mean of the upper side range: 3.59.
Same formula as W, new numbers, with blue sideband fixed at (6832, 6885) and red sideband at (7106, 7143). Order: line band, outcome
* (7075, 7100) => 0.440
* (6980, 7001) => 0.108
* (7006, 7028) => 0.070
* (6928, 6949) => 0.108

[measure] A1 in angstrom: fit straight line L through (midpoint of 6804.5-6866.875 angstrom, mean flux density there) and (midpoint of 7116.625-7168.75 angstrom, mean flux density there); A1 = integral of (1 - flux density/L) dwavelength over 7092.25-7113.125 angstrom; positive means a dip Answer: 5.9 angstrom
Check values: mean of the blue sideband 5.72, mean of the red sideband 6.43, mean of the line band 4.54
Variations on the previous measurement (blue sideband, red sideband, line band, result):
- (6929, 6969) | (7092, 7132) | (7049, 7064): 4.9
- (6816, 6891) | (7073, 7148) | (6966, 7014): 0.3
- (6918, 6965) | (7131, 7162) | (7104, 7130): 2.2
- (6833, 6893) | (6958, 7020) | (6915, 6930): 0.5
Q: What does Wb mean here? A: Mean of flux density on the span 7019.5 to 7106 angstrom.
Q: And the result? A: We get 4.15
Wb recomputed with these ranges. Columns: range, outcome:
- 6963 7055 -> 4.95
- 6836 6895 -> 5.93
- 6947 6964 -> 5.46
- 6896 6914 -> 5.96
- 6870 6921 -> 5.99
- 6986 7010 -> 5.54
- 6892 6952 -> 5.66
